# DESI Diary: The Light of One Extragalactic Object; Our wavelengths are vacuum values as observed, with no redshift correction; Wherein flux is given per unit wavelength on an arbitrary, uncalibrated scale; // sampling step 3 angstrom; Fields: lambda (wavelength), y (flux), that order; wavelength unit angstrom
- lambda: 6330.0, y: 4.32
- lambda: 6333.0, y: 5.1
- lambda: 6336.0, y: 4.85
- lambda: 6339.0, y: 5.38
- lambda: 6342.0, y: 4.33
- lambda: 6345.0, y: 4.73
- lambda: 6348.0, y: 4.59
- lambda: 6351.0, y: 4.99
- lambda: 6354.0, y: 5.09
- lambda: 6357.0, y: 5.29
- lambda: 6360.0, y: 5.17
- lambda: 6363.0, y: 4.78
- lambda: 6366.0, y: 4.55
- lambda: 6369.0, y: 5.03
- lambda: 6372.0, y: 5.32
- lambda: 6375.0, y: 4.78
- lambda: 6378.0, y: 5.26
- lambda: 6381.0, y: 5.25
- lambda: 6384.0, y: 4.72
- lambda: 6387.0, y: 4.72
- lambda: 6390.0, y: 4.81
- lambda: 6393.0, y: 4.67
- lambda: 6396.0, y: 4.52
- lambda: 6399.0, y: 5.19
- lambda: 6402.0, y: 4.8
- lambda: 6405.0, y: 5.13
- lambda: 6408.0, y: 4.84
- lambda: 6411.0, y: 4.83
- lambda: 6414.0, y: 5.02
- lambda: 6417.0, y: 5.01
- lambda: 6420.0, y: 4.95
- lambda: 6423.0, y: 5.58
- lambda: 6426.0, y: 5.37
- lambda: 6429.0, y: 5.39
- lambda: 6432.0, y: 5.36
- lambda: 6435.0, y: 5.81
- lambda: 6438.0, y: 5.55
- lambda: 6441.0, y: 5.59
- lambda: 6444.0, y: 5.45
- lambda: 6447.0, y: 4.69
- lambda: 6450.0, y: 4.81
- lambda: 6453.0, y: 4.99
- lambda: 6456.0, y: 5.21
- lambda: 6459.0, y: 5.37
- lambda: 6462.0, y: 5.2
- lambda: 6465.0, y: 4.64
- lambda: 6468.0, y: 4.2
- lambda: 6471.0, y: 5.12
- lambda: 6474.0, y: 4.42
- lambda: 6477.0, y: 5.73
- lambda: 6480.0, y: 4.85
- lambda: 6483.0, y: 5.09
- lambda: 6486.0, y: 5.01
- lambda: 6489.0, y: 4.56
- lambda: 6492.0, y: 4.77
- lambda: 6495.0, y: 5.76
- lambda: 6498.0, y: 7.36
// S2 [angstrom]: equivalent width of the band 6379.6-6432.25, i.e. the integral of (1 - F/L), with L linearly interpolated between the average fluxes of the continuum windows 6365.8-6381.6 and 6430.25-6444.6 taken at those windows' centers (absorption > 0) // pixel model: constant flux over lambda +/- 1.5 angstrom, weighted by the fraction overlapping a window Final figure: 3.1 angstrom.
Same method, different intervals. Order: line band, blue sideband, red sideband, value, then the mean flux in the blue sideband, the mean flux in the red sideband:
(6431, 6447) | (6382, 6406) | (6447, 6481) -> -1.9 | 4.82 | 4.95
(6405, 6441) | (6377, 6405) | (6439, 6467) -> -1.9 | 4.89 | 5.1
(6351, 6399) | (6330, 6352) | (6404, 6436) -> 0.4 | 4.81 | 5.2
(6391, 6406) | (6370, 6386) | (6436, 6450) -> 0.8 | 5.05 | 5.28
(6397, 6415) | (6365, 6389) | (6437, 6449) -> 0.5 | 4.96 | 5.29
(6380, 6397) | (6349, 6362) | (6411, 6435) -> 1.3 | 5.1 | 5.25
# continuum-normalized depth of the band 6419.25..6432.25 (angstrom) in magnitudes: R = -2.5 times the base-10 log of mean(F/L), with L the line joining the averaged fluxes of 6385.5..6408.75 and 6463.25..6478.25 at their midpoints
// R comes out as -0.11 mag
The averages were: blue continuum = 4.83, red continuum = 4.81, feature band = 5.35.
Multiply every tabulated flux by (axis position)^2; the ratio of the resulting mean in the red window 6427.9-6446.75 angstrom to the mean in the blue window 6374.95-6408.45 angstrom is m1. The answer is 1.13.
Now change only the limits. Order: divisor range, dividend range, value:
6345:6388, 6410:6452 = 1.08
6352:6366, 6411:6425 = 1.04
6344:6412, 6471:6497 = 1.07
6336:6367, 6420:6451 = 1.12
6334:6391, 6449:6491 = 1.04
